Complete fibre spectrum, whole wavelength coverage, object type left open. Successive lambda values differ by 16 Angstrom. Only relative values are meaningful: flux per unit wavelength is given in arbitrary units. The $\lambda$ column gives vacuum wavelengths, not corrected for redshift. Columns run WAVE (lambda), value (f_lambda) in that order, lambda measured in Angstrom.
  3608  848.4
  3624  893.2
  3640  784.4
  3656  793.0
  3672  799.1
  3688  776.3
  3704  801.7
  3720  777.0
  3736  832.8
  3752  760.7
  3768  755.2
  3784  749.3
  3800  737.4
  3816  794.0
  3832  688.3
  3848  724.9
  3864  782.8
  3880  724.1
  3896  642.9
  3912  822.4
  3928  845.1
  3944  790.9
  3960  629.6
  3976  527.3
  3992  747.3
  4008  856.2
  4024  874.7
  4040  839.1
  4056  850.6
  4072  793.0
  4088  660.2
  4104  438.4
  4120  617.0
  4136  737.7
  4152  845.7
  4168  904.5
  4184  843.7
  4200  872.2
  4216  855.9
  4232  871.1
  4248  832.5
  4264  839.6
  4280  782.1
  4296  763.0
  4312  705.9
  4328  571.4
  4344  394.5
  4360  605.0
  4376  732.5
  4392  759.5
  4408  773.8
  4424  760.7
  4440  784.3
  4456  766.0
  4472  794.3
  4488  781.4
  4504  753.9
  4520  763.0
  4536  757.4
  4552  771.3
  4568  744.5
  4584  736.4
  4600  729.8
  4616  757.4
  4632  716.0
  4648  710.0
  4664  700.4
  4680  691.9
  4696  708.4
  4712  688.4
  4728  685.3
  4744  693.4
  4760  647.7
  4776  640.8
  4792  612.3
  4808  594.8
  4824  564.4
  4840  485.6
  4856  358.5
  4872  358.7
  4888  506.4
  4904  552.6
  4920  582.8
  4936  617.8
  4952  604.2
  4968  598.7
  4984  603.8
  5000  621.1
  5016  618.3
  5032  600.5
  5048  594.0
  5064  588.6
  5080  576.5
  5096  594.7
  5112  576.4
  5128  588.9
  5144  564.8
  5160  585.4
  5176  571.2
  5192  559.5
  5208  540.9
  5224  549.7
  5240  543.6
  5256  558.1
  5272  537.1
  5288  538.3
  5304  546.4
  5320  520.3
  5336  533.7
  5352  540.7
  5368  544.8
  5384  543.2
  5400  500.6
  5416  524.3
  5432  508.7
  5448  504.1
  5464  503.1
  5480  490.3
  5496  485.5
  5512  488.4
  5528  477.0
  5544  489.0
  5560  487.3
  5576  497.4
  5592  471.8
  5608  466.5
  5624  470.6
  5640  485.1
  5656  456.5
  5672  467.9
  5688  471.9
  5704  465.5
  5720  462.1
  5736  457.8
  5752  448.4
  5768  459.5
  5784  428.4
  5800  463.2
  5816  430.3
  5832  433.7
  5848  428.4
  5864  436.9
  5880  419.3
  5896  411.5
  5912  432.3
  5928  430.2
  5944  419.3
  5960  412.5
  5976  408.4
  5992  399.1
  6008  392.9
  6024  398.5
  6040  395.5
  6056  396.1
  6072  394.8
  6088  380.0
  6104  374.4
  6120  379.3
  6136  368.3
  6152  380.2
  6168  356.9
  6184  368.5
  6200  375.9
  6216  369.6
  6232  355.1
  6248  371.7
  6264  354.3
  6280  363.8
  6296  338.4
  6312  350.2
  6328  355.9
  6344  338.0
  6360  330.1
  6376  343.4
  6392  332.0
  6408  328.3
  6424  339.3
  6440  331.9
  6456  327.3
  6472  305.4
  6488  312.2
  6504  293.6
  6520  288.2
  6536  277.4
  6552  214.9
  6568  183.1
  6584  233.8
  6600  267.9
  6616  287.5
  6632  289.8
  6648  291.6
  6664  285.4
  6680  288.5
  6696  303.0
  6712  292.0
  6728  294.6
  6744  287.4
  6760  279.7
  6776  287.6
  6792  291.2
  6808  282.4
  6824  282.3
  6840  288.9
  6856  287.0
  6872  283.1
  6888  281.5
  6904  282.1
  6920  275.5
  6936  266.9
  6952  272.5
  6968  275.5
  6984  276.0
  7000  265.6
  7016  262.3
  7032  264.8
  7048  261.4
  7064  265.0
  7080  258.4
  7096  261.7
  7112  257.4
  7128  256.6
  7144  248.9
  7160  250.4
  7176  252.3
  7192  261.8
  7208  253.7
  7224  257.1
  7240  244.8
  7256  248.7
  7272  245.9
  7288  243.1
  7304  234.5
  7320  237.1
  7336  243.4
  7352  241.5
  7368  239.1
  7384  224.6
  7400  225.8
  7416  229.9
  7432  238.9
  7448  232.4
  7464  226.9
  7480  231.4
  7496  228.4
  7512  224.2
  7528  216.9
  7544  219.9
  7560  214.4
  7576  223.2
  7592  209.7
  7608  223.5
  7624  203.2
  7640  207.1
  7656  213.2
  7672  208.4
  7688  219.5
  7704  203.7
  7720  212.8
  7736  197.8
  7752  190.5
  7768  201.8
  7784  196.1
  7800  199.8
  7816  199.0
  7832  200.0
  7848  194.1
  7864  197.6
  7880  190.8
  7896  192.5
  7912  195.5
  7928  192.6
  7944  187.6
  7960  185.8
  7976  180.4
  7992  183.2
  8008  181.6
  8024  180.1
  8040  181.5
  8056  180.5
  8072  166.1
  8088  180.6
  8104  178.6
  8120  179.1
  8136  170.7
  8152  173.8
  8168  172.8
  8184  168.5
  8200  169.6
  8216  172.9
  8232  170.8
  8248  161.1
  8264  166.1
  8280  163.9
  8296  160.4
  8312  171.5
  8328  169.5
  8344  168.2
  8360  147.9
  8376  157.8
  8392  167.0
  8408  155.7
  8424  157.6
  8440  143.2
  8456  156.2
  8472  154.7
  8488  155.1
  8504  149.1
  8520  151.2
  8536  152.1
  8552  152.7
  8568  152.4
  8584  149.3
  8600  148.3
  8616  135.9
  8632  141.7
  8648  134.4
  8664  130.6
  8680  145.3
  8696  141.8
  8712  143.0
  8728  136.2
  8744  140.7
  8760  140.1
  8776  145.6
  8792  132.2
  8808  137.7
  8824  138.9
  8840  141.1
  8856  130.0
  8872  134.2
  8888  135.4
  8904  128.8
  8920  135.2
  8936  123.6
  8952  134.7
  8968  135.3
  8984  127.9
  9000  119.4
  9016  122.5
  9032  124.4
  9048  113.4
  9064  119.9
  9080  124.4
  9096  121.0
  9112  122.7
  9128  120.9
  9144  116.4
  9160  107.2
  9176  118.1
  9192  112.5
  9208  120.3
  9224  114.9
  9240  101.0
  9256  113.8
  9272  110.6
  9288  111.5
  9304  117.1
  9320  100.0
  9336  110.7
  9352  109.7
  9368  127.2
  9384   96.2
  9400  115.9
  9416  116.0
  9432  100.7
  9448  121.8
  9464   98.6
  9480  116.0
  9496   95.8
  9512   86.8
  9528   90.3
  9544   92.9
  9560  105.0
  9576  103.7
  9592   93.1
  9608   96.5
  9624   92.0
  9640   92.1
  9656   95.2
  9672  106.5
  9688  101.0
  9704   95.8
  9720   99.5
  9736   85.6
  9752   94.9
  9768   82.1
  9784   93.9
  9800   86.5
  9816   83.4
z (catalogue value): 0.00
